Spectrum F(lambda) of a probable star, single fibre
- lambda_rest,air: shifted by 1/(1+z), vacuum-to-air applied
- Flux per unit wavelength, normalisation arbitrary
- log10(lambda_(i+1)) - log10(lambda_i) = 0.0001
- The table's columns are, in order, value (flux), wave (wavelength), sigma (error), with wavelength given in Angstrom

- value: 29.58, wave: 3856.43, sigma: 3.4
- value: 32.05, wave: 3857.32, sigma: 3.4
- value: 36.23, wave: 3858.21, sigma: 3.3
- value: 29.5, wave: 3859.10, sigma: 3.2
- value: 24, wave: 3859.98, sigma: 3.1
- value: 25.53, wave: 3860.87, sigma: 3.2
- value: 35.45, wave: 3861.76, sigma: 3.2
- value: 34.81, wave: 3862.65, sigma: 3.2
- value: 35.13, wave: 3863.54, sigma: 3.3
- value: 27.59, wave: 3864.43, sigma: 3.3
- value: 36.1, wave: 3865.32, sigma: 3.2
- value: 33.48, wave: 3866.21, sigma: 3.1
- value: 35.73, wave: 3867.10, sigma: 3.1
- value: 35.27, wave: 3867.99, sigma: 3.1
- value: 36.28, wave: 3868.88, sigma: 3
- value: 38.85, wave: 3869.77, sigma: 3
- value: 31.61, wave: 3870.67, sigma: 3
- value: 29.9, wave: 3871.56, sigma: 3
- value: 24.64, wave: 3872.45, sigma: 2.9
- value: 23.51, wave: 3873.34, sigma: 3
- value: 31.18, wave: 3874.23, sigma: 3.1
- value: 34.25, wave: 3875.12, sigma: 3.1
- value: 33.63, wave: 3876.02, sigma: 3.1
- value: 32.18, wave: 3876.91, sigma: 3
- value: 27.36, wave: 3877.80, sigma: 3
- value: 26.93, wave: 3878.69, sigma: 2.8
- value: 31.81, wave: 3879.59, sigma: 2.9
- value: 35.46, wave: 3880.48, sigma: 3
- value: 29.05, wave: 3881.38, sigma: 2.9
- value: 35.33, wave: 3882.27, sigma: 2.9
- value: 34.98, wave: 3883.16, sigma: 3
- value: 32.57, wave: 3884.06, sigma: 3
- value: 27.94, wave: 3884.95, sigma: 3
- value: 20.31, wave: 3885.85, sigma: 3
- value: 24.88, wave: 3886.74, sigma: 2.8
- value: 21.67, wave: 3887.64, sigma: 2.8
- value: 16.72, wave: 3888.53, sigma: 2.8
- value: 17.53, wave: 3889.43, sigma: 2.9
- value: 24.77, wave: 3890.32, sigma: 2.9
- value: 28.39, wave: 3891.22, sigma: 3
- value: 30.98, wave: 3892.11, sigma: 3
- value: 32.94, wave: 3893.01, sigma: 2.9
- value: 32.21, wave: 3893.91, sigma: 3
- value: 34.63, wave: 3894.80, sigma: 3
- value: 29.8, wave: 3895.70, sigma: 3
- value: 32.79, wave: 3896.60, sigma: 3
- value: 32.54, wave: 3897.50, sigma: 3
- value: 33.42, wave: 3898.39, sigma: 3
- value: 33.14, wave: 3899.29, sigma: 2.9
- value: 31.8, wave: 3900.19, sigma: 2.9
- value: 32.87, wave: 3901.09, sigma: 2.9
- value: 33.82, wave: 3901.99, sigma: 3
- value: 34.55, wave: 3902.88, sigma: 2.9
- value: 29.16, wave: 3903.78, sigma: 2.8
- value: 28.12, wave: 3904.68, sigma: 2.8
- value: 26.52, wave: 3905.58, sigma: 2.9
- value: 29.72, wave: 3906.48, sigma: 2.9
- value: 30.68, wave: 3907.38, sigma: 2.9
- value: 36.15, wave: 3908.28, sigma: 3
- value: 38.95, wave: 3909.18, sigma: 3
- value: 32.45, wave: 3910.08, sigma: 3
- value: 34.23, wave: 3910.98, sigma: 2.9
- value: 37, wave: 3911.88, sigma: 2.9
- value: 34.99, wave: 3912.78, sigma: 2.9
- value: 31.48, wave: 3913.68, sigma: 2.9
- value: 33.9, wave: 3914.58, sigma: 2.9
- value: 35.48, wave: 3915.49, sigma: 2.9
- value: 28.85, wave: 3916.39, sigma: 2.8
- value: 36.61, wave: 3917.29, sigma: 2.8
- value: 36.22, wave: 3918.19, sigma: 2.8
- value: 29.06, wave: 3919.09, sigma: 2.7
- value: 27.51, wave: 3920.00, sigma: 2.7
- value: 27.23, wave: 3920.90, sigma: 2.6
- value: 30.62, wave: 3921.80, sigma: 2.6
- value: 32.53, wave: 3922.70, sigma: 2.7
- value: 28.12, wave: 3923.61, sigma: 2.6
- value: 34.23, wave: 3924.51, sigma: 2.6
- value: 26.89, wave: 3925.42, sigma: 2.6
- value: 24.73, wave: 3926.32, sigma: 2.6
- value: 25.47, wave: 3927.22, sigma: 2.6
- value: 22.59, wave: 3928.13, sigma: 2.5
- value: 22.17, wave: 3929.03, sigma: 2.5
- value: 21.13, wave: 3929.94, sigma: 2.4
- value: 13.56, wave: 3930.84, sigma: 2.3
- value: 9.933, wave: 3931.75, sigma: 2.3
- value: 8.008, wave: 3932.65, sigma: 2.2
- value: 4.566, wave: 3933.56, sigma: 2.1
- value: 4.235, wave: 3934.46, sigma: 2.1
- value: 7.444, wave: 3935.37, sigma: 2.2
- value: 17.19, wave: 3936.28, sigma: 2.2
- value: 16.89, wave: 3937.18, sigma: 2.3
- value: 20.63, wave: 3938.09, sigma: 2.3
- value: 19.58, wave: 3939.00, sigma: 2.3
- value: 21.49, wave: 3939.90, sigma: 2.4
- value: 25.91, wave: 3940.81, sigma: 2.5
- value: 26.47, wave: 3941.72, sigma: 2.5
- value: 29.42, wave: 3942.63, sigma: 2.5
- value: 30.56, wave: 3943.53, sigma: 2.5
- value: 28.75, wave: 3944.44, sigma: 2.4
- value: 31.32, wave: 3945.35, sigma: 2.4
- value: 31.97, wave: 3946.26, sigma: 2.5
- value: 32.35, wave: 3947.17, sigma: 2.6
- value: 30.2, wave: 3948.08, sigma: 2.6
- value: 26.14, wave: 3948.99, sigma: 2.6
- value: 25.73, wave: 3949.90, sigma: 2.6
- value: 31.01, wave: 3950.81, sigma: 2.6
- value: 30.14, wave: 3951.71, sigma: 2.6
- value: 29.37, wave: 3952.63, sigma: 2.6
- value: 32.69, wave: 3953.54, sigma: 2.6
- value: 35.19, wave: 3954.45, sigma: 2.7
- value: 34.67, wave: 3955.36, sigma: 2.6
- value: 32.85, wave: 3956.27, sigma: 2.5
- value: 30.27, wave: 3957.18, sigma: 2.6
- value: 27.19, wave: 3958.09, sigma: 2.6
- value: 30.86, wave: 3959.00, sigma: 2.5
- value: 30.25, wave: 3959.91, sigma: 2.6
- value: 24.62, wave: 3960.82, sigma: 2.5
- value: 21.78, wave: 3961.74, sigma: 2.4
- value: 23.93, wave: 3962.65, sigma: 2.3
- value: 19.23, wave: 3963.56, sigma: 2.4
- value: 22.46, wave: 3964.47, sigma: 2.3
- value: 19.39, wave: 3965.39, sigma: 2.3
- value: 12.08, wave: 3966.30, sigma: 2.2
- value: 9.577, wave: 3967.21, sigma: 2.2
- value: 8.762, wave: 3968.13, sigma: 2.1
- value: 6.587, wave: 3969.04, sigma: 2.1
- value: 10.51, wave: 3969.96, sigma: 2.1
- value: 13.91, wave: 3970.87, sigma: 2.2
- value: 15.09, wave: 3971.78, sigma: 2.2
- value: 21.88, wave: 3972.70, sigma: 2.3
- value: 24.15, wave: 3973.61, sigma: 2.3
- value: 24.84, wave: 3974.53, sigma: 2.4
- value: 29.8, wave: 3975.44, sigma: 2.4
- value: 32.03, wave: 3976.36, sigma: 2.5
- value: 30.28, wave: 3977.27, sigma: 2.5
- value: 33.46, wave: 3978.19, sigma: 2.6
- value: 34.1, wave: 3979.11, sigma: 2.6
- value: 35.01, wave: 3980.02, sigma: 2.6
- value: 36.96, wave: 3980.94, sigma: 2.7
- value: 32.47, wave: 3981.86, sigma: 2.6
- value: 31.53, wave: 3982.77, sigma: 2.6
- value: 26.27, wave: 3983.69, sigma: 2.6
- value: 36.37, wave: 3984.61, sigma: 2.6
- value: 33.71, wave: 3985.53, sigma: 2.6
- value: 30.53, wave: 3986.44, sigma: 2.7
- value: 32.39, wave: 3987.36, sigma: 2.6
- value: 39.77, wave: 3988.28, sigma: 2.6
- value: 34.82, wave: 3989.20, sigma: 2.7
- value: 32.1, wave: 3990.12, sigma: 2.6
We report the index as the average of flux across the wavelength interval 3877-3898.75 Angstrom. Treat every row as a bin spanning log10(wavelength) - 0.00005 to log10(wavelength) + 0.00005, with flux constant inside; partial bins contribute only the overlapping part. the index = 29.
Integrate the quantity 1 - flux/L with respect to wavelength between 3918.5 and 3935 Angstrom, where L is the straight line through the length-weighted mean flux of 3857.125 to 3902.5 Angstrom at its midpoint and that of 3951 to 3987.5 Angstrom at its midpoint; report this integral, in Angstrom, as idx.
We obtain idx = 3.8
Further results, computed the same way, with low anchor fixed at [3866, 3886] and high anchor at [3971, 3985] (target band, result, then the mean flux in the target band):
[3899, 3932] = 0.83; 29.9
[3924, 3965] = 7.63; 24.4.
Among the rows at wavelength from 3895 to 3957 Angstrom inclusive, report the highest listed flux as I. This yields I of 38.95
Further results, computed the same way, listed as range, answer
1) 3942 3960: 35.19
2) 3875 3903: 35.46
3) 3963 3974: 24.15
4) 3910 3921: 37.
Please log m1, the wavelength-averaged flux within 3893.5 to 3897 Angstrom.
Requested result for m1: 32.4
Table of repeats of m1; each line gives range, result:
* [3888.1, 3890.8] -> 19.8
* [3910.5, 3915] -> 34.3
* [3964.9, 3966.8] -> 15.7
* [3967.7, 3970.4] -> 8.6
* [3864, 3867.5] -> 33.2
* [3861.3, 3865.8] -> 33.8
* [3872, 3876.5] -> 29.5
